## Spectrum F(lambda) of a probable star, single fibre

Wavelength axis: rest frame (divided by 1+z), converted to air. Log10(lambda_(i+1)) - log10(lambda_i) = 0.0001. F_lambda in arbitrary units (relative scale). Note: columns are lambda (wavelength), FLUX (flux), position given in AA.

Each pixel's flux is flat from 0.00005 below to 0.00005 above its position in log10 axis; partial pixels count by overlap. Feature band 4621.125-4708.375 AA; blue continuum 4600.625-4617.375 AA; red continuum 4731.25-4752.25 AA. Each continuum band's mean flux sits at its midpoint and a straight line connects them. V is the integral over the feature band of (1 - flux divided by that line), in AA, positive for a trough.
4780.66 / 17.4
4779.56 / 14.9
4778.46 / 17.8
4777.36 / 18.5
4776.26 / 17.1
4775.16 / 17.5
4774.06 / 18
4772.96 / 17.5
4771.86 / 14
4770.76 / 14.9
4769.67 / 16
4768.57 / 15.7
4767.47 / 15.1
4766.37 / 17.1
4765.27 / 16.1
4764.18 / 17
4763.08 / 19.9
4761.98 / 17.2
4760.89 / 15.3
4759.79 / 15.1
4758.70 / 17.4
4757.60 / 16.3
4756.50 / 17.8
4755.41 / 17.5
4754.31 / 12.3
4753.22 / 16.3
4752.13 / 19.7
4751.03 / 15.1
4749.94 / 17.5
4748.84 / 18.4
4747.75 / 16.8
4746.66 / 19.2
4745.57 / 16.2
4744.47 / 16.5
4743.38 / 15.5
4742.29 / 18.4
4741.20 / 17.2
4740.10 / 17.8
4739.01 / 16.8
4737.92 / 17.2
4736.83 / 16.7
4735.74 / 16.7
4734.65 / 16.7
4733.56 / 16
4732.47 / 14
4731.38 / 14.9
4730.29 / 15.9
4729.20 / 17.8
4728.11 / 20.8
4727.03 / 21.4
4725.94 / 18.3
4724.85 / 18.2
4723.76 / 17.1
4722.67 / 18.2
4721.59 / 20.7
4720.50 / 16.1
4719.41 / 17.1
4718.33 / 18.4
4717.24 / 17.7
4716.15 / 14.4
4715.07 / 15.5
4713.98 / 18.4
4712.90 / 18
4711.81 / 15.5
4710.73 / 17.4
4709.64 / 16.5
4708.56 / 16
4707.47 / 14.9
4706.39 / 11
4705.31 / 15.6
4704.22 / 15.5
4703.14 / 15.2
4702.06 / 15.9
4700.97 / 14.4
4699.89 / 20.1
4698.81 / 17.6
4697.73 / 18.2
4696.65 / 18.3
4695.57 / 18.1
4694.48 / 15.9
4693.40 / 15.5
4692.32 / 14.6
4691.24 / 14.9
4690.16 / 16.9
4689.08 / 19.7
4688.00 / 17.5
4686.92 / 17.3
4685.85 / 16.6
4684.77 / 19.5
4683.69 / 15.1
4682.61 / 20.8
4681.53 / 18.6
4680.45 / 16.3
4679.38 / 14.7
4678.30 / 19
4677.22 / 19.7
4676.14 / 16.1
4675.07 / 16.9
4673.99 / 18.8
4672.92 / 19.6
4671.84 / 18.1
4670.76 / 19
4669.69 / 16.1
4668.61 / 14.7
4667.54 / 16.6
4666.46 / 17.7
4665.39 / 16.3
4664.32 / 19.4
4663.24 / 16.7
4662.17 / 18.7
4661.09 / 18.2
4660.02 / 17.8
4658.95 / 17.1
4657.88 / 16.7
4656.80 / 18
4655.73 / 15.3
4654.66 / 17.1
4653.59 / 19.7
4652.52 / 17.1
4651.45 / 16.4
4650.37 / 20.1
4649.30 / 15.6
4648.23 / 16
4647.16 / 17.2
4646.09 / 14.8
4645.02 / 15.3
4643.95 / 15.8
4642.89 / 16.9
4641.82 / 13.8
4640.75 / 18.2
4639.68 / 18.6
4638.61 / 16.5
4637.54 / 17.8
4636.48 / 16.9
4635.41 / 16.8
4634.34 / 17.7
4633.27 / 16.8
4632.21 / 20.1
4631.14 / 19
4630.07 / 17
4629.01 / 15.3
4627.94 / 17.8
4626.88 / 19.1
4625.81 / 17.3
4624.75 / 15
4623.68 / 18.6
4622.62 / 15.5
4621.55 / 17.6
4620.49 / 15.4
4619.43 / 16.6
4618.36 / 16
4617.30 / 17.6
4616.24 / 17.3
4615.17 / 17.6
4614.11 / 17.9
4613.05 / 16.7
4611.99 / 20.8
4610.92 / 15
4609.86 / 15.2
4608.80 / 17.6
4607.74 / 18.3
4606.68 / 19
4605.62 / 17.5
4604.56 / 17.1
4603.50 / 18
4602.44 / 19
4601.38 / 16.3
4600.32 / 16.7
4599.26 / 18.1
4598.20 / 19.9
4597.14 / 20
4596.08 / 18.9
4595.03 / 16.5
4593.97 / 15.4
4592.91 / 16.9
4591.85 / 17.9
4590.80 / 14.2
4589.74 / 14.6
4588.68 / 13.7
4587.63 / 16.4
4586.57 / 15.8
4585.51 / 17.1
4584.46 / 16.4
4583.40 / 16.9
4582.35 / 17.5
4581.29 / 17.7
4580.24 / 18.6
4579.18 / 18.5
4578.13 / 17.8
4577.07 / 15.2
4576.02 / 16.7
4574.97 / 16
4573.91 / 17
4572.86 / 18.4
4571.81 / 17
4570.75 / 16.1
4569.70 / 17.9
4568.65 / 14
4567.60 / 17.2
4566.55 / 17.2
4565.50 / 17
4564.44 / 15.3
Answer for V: 0.9 AA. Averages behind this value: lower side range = 17.5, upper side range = 16.8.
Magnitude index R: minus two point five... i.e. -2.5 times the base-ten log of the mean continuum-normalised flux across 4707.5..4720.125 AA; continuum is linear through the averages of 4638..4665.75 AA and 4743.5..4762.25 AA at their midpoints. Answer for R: 0.01 mag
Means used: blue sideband 17.1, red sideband 16.7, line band 16.7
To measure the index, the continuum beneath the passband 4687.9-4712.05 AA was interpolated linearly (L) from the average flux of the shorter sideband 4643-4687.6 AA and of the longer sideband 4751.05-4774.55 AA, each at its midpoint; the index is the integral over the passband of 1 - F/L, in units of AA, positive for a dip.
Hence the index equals 1.02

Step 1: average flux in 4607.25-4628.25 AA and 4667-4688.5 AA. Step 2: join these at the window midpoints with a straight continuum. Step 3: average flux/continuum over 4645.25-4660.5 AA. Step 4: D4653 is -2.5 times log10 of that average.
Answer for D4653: 0.02 mag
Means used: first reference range 17.1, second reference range 17.6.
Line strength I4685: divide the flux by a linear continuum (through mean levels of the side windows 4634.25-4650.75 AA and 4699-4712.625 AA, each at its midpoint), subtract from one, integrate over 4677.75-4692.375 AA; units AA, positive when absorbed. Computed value -1.16 AA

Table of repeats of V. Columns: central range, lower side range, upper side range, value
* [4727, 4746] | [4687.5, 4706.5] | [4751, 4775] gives -0.50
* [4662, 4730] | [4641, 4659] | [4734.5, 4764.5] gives -1.74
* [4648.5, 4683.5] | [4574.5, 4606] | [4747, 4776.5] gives -1.44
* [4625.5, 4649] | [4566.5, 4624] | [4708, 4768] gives 0.06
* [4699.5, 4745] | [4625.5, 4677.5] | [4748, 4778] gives 0.26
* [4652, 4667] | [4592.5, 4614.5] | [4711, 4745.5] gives -0.09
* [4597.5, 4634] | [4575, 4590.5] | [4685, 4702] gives -1.59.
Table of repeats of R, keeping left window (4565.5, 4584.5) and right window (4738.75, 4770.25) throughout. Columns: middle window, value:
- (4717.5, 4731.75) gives -0.079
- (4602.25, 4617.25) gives -0.040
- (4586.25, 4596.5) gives 0.065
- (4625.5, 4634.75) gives -0.053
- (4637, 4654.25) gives 0.004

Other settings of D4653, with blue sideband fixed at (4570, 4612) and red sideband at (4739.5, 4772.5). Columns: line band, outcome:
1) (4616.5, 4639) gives -0.01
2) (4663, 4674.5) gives -0.04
